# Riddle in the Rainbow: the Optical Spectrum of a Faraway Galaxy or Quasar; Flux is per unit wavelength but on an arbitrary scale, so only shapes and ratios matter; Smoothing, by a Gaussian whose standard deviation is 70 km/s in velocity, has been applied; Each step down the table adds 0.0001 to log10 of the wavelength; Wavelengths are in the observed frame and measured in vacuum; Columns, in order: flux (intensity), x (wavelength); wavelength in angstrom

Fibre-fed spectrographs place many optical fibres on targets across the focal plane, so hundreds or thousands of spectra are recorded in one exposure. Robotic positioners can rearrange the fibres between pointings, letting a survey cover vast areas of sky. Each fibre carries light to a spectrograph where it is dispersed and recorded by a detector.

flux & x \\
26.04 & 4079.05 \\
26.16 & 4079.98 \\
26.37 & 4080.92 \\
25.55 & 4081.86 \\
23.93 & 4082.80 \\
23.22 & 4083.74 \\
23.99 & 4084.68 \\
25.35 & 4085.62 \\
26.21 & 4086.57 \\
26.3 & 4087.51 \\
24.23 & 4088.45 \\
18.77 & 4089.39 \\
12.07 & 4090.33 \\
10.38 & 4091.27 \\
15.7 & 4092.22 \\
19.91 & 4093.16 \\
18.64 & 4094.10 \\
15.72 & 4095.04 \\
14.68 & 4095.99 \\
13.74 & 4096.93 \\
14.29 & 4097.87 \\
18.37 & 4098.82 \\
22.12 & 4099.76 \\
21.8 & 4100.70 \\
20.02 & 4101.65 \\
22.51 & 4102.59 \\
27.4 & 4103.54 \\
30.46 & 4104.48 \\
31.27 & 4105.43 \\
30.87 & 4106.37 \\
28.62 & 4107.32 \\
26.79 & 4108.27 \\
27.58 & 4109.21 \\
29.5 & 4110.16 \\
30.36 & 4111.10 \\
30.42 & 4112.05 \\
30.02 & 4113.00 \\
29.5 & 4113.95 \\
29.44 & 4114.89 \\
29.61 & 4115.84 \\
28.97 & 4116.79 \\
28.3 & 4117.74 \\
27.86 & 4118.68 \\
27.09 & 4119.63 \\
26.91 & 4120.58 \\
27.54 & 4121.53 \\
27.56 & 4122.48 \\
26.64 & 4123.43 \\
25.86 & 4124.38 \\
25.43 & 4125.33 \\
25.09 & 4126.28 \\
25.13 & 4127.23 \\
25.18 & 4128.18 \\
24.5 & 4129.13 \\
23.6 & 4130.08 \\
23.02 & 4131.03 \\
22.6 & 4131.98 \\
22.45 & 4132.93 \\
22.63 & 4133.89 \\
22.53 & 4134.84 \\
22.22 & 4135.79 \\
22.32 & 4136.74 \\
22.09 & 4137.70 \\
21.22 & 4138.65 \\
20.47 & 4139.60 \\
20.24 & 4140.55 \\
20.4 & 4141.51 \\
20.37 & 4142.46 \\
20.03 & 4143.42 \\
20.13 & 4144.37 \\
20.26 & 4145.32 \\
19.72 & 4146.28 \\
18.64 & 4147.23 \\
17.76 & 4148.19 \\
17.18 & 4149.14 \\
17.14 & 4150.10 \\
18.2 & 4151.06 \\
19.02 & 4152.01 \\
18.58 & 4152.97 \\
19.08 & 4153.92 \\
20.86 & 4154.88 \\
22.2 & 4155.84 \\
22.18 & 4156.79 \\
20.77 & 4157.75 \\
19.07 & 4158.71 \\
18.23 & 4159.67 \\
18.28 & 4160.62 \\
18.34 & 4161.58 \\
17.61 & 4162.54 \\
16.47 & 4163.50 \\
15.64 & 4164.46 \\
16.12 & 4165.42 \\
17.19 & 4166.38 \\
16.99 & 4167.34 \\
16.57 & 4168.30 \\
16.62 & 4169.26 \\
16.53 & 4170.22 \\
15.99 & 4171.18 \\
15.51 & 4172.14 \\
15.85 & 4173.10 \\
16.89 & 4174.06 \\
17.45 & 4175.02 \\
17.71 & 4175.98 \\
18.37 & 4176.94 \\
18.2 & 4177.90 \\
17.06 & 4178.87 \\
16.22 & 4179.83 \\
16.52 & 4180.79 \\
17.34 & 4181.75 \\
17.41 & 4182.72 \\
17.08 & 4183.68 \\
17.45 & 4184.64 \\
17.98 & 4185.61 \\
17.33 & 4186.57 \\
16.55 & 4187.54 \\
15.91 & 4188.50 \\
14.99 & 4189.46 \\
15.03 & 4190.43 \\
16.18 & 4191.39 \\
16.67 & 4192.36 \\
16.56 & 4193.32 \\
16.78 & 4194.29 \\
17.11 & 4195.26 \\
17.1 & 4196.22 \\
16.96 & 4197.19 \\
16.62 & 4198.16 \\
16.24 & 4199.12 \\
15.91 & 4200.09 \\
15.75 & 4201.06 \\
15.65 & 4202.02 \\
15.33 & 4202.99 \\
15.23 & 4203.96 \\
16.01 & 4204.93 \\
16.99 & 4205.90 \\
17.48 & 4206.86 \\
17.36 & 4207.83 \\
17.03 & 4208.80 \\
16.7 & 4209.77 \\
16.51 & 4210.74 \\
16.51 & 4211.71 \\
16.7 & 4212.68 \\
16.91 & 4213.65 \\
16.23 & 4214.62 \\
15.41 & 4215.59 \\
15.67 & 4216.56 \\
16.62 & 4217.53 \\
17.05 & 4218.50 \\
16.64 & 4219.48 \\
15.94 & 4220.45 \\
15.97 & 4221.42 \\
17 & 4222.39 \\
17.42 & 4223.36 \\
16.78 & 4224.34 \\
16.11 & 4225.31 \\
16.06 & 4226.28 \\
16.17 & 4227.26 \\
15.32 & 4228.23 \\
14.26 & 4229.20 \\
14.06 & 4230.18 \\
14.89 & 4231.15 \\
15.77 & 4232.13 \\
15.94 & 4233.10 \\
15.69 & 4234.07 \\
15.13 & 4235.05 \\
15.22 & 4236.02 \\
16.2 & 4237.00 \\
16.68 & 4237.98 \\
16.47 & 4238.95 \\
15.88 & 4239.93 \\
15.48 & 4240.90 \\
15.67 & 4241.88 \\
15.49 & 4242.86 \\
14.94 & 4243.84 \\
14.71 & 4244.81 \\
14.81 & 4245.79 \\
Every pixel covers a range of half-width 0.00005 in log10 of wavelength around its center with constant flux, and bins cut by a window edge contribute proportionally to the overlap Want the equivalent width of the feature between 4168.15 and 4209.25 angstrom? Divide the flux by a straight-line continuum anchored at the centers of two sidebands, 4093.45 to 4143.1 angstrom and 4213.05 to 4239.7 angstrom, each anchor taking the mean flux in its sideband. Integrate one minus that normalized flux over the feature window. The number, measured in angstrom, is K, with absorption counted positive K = 4.90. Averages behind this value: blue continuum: 24.4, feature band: 16.6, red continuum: 16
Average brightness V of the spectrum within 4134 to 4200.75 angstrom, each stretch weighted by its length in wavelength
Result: 18.1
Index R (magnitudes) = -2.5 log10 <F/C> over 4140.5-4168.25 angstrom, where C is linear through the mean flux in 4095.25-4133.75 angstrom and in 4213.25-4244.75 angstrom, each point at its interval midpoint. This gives 0.179 mag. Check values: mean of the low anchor 25.5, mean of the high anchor 15.9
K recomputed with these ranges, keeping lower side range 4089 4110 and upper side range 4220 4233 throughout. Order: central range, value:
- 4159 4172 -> 1.0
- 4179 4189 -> 0.4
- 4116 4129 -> -4.2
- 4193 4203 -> 0.4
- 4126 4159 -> -2.9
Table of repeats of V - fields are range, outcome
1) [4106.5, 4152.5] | 24.2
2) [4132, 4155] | 20.2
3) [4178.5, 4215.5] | 16.6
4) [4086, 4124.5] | 24.2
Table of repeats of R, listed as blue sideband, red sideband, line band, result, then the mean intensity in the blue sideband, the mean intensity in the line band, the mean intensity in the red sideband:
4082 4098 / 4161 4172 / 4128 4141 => -0.25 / 19.5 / 22.5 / 16.7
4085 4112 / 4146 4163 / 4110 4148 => -0.19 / 22.4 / 24.5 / 19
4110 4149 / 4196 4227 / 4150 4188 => 0.16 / 24.4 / 17.7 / 16.4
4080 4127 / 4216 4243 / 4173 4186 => 0.12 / 24.4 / 17.3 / 15.9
